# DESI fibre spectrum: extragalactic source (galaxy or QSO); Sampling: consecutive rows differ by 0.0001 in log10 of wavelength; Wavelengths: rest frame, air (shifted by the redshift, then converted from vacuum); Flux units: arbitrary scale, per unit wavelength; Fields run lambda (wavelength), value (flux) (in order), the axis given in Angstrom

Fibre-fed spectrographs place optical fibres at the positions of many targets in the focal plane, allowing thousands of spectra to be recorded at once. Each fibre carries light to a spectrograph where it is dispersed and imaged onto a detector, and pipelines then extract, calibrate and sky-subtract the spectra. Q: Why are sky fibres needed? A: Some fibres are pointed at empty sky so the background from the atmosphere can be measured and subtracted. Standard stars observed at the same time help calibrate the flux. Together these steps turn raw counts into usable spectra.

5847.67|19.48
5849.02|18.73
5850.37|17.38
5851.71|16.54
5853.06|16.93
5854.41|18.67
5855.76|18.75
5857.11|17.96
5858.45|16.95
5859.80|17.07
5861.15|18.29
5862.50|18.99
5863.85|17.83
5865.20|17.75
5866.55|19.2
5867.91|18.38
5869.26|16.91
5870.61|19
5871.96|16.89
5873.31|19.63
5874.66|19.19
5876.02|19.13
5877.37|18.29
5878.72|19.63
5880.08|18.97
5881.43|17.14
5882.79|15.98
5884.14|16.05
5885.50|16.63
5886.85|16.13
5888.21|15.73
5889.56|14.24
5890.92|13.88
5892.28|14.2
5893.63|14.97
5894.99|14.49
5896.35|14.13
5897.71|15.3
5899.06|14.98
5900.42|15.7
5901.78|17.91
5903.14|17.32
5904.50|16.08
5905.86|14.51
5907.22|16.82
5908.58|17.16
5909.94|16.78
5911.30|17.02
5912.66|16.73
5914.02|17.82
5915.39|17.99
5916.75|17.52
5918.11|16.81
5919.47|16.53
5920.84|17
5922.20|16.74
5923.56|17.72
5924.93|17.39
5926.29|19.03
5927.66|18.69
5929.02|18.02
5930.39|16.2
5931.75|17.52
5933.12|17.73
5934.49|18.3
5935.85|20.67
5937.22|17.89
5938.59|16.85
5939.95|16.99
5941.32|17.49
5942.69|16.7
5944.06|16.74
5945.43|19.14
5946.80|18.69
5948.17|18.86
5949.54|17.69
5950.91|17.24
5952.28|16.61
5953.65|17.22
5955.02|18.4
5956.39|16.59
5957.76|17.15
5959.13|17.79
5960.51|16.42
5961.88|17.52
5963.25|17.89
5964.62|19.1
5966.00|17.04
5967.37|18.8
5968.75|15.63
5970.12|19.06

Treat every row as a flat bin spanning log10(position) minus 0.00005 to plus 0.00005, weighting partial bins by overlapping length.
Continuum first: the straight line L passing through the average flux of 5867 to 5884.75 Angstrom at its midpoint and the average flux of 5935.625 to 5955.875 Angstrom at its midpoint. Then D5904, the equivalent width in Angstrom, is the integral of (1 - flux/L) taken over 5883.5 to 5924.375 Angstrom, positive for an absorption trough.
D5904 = 4.1 Angstrom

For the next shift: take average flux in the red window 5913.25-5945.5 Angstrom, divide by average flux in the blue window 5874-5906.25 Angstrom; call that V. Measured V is 1.08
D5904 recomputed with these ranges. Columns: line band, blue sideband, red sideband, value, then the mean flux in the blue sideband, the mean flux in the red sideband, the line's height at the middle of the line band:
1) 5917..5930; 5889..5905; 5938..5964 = -0.92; 15.3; 17.5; 16.4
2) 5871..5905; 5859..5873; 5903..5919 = 1.87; 18.1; 16.9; 17.5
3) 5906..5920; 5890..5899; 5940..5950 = -1.15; 14.5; 17.8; 15.7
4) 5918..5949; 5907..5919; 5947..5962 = -0.76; 17.2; 17.4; 17.3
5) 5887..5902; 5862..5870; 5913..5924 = 2.26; 18.2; 17.2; 17.7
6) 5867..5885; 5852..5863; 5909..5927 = -0.39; 17.9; 17.3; 17.7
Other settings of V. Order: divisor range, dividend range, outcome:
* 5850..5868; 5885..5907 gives 0.86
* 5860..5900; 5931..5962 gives 1.04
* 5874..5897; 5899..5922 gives 1.02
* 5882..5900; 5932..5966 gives 1.17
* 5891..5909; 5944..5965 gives 1.14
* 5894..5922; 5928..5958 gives 1.08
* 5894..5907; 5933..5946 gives 1.14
